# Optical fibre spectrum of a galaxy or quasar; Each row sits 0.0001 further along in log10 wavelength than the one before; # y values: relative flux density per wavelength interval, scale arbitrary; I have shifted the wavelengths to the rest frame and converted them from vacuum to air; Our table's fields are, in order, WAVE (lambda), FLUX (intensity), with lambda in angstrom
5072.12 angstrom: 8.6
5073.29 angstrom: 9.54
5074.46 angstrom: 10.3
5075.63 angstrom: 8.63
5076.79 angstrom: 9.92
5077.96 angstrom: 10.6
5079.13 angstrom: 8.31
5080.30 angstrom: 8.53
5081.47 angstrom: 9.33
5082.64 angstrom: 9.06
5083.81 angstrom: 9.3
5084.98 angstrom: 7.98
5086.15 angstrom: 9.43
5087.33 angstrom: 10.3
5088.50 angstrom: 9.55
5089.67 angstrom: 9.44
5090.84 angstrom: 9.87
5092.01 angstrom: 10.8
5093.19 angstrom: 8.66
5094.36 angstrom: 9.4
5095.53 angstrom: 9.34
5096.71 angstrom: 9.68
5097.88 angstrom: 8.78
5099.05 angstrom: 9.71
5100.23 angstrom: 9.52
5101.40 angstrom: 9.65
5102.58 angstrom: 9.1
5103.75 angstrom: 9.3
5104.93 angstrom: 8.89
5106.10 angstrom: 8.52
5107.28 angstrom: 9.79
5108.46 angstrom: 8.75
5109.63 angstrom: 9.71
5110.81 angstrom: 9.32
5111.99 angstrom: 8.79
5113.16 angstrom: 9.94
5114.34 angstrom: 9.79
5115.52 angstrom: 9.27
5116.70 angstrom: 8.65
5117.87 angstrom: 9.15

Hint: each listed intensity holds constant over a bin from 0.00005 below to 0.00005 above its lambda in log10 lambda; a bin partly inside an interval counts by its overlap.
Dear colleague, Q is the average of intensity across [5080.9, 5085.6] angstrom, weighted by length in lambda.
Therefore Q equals 8.92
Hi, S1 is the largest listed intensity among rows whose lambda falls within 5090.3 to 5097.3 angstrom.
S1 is 10.8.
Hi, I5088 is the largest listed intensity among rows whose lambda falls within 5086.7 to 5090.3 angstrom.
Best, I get 10.3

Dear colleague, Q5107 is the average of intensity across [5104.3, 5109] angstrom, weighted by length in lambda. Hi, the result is 8.98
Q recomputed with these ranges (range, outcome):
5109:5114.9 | 9.51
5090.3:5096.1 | 9.61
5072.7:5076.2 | 9.48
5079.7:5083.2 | 8.97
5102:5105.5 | 9.1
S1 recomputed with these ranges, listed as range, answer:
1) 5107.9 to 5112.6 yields 9.71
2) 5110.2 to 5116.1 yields 9.94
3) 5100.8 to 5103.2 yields 9.65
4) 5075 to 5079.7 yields 10.6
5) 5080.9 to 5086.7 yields 9.43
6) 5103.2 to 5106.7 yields 9.3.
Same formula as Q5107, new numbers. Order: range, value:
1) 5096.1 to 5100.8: 9.41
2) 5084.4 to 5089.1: 9.31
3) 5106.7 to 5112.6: 9.28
